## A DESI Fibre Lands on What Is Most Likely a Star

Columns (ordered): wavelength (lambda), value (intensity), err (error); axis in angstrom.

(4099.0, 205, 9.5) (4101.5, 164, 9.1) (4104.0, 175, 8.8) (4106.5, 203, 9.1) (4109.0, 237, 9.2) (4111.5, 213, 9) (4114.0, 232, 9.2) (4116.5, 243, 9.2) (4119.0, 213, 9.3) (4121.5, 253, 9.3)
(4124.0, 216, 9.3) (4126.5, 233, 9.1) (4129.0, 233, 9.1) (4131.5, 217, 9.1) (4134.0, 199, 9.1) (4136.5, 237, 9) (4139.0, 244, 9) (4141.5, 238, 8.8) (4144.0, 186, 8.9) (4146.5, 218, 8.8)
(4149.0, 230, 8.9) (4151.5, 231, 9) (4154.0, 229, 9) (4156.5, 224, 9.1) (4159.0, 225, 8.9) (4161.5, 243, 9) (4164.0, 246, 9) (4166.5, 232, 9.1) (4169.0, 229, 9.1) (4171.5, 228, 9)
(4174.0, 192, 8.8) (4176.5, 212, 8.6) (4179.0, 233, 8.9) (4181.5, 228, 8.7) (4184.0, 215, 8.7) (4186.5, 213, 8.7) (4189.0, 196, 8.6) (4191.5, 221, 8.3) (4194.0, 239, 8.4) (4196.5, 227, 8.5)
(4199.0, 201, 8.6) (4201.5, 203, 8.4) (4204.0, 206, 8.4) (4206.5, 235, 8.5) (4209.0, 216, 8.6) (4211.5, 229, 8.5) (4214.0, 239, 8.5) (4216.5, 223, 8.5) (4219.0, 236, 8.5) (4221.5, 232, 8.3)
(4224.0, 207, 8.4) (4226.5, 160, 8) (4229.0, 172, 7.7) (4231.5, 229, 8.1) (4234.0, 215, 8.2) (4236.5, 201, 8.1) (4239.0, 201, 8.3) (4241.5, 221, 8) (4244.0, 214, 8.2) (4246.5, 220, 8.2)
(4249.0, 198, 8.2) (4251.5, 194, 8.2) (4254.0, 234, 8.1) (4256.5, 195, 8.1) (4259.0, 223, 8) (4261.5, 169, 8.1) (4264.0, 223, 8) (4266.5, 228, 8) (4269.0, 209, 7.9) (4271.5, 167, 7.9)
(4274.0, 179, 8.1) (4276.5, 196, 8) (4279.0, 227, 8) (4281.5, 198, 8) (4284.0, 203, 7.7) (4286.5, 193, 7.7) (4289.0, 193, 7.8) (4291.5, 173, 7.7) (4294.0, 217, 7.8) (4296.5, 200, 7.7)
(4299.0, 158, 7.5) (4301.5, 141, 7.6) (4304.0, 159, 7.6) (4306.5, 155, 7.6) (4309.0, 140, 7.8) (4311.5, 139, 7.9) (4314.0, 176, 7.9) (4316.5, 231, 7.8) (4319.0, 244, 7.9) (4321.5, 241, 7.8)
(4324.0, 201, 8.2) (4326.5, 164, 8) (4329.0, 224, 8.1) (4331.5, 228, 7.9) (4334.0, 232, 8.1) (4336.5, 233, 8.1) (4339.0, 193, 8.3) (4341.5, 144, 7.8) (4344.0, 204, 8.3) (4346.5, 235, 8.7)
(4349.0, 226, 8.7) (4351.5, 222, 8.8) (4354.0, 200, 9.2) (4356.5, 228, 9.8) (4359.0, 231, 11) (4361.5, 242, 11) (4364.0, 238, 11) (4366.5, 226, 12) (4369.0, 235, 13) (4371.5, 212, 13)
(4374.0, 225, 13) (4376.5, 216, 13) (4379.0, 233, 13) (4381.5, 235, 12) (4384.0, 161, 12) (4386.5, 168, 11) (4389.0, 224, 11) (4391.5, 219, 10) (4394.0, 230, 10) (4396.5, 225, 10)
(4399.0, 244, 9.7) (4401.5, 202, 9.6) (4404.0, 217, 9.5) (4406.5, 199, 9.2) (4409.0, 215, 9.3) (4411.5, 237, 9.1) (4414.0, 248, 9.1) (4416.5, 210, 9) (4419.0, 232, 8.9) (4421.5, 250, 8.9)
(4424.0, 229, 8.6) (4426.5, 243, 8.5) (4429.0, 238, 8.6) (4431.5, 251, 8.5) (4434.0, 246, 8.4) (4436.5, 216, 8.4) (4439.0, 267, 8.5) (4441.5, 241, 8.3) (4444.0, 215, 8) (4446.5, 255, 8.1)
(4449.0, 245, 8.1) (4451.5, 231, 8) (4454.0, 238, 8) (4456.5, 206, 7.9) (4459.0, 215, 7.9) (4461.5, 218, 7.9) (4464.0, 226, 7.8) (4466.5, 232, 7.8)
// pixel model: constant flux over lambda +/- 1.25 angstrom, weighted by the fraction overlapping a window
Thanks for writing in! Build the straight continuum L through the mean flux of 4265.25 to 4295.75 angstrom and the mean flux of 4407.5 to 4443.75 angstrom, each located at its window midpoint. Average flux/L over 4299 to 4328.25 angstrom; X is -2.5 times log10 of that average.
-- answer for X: 0.15 mag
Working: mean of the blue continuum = 199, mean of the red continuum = 236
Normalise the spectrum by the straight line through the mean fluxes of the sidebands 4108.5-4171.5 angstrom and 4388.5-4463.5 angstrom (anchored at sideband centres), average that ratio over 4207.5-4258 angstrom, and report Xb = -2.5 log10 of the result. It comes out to 0.08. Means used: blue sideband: 228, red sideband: 230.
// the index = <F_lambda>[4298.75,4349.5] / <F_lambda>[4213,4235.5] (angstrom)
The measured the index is 0.91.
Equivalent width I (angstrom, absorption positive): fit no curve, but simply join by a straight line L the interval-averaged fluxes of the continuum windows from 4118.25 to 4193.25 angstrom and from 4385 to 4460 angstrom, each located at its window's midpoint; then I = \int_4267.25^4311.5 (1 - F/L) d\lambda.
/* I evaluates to 8.62 angstrom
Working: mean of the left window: 224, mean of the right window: 228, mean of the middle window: 182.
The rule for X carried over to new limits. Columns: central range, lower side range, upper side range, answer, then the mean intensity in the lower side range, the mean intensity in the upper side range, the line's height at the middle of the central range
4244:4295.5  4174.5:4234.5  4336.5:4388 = 0.07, 216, 214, 215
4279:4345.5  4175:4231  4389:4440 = 0.16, 216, 231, 223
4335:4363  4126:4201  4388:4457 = 0.07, 223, 231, 229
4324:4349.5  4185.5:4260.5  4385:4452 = 0.08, 213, 229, 223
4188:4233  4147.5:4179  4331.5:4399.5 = 0.05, 227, 218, 225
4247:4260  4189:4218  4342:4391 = 0.05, 221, 218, 220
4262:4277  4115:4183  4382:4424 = 0.12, 226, 218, 222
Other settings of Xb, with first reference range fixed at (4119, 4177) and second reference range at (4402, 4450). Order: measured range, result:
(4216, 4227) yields 0.07 mag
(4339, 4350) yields 0.16 mag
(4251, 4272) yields 0.11 mag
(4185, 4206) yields 0.06 mag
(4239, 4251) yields 0.09 mag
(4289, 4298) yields 0.18 mag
